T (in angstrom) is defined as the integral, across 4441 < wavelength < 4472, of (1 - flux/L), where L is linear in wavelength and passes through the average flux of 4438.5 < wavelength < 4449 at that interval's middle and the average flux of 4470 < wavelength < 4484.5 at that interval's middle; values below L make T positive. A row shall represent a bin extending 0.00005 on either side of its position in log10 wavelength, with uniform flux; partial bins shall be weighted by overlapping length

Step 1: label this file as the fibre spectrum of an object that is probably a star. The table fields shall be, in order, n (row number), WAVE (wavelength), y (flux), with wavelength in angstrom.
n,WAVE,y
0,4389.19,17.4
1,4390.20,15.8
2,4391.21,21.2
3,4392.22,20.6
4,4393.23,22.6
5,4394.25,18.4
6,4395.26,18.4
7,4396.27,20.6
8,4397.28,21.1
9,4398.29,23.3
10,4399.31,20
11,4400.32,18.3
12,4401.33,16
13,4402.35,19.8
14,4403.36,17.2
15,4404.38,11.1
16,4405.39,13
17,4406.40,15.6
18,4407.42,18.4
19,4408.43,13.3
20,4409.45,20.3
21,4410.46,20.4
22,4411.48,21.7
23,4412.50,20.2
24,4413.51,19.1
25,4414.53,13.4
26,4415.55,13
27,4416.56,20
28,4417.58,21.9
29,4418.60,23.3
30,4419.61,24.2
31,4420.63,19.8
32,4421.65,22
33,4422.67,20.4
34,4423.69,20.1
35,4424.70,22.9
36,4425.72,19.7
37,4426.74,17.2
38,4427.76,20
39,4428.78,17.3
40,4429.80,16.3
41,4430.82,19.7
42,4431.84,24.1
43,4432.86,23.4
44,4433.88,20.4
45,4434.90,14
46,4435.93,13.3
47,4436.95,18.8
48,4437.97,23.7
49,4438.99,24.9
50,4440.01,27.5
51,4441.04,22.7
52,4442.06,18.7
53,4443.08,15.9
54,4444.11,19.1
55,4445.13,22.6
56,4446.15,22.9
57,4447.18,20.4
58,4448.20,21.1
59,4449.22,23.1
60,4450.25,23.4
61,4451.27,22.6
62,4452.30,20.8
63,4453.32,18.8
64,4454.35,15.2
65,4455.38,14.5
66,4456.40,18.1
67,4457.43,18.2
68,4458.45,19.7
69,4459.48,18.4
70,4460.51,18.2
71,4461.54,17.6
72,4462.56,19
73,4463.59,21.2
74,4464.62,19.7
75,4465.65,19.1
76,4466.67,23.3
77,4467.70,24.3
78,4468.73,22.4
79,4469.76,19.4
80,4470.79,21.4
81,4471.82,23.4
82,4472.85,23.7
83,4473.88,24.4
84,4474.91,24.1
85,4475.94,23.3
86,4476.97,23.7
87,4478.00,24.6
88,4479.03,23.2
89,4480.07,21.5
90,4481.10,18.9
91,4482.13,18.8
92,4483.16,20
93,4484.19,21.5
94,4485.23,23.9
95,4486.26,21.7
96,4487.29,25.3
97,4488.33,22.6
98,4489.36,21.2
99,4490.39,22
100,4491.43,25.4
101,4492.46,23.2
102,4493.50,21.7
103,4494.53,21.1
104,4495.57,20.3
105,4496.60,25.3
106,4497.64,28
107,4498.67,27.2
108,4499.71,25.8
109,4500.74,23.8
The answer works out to 2.5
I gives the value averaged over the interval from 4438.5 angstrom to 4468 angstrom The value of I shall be 20.3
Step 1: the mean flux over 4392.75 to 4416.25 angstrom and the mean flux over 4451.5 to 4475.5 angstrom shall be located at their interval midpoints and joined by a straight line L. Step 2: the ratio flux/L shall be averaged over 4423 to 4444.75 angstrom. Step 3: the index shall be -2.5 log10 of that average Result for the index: -0.05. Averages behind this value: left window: 18.1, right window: 20.3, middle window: 20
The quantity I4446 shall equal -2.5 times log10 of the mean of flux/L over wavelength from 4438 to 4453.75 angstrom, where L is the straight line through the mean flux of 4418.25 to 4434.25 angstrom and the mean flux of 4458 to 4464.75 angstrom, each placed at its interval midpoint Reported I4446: -0.10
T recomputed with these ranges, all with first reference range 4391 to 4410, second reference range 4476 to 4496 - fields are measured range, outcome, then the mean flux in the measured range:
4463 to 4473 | -0.2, 21.7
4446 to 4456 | 0.2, 20.2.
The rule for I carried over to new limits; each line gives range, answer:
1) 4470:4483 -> 22.4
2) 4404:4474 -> 19.8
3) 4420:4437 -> 19.4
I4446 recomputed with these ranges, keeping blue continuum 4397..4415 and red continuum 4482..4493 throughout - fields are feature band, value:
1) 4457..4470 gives 0.05 mag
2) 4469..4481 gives -0.05 mag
